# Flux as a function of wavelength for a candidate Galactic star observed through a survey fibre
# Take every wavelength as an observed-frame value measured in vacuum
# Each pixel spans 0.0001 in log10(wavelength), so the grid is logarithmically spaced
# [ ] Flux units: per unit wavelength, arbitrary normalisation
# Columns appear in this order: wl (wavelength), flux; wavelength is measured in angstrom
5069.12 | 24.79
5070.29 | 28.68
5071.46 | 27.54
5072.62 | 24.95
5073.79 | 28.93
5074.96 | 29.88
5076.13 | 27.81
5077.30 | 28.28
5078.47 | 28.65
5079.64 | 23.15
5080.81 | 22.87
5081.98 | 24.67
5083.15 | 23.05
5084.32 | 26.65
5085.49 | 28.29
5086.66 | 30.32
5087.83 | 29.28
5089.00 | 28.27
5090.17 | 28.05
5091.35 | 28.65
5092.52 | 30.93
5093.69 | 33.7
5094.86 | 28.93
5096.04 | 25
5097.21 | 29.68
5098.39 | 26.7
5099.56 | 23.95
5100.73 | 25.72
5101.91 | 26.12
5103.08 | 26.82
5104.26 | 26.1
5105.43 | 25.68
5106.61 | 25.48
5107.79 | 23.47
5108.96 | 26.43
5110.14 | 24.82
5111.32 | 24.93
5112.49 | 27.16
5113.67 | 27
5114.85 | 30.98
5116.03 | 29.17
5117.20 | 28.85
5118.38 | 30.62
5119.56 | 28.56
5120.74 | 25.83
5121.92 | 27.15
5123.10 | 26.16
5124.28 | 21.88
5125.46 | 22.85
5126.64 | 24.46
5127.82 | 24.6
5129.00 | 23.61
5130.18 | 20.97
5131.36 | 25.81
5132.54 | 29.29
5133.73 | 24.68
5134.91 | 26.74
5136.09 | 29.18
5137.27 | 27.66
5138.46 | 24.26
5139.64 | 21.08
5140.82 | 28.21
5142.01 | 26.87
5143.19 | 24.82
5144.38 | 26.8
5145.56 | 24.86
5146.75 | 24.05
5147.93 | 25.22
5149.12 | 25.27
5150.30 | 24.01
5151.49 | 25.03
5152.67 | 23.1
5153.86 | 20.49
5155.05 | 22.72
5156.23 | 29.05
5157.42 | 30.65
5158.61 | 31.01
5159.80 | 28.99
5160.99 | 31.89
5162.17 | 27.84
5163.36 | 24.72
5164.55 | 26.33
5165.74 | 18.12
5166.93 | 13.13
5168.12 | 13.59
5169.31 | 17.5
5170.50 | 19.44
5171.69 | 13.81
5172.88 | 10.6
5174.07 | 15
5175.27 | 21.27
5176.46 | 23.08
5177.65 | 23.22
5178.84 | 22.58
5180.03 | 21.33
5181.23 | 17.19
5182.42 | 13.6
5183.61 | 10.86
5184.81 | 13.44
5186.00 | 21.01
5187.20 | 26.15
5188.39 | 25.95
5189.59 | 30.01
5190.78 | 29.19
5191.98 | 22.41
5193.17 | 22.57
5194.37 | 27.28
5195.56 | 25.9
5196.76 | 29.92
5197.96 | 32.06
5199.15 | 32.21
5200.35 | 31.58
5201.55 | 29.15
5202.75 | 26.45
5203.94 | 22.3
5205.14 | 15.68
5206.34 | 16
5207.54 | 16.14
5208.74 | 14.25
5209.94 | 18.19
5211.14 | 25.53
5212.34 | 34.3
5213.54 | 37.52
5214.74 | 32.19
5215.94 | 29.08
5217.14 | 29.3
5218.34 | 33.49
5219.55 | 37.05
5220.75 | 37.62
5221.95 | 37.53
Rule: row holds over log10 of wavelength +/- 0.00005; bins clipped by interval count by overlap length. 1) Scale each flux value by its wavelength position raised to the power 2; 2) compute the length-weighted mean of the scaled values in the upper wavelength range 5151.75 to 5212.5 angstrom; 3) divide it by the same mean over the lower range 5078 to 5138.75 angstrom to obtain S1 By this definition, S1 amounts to 0.9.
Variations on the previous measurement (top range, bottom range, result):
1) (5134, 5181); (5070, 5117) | 0.88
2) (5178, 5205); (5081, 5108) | 0.92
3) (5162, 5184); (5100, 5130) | 0.72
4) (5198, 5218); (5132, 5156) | 1.05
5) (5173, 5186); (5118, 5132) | 0.73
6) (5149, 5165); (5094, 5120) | 1.00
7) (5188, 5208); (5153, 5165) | 0.95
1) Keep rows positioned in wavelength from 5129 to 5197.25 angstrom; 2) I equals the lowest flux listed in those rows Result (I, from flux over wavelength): 10.6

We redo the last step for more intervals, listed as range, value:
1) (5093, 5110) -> 23.47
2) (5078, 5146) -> 20.97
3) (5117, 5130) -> 21.88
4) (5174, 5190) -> 10.86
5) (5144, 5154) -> 20.49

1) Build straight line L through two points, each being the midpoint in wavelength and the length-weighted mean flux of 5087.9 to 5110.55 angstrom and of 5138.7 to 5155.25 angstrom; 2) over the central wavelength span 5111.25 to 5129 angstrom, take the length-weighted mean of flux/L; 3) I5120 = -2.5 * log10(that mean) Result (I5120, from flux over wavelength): -0.03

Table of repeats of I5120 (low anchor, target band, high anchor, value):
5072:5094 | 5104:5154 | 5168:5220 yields 0.01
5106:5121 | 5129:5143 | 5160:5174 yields -0.07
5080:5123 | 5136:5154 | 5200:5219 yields 0.06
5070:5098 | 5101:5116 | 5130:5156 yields 0.01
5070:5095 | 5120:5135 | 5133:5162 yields 0.07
